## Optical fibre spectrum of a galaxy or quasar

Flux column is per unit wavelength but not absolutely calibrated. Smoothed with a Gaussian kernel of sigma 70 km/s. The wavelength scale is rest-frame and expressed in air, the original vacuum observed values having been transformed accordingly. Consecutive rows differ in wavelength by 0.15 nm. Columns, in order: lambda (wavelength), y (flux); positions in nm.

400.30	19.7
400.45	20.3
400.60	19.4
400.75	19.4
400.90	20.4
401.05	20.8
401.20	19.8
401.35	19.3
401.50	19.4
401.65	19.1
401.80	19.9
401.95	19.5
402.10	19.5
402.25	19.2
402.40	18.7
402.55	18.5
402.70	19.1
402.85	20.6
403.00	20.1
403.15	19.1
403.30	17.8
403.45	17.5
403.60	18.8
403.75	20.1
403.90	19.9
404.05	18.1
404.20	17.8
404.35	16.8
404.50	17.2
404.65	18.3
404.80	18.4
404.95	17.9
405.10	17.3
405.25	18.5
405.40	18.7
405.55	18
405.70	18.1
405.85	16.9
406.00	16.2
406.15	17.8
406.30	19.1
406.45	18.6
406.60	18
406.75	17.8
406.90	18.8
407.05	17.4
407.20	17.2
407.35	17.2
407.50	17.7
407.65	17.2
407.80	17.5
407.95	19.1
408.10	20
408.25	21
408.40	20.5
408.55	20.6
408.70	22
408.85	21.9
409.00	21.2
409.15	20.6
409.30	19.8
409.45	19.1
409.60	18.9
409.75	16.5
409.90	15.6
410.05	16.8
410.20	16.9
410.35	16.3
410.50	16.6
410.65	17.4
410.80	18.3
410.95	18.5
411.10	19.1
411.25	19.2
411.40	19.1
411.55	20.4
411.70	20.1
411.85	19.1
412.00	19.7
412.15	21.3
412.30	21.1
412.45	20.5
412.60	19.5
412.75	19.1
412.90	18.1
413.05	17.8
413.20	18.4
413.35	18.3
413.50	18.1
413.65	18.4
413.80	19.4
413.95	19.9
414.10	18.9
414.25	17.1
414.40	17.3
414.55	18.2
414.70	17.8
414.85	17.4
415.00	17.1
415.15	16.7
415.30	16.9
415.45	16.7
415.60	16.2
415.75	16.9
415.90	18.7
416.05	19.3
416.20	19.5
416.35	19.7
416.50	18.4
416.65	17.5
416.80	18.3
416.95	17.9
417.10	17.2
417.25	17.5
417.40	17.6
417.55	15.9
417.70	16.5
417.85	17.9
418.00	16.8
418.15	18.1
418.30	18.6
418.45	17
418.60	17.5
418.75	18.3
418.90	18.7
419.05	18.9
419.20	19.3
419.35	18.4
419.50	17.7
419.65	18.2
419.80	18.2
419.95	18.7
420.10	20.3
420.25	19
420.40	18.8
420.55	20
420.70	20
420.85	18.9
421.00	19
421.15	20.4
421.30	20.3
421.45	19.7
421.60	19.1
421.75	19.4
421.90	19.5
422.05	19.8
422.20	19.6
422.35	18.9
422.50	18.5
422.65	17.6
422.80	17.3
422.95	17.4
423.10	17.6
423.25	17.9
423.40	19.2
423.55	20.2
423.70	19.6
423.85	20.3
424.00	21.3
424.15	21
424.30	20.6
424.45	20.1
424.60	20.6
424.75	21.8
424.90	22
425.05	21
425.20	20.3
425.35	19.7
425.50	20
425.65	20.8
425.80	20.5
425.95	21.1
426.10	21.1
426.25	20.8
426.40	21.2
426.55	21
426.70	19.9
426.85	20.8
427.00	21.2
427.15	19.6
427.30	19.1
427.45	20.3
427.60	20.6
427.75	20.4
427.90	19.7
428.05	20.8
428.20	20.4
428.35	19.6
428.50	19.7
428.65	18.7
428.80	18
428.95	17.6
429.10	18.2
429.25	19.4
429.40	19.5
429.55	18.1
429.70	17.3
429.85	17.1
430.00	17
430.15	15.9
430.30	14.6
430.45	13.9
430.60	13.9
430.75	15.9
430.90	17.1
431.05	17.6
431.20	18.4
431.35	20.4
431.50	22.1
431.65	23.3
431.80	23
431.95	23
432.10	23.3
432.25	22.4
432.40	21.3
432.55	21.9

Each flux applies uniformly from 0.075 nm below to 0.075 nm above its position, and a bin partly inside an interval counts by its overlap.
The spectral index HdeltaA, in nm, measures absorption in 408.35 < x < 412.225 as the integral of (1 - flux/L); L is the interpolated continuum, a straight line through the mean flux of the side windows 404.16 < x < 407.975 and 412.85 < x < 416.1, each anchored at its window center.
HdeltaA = -0.261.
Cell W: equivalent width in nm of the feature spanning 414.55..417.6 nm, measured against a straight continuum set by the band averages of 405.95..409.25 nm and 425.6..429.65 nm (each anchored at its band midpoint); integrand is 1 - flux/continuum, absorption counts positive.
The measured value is 0.27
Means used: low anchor 19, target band 17.7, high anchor 19.9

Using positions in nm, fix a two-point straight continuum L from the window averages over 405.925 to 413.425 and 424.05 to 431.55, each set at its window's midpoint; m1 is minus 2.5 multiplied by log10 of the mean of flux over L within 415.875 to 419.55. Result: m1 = 0.06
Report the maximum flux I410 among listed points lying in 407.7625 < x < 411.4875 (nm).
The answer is 22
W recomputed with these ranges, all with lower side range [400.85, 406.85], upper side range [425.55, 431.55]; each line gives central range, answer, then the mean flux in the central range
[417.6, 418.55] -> 0.070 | 17.4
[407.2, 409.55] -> -0.112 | 19.6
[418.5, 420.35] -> 0.027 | 18.6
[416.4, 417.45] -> 0.056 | 17.8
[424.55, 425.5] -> -0.096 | 20.8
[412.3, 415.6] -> 0.104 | 18.2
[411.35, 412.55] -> -0.090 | 20.2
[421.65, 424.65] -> -0.064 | 19.3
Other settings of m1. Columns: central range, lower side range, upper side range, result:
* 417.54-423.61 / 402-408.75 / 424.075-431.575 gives 0.03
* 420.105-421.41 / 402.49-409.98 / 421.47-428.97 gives 0.00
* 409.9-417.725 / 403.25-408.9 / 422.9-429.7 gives 0.05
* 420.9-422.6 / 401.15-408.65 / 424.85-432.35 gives -0.01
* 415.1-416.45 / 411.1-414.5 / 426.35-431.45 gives 0.07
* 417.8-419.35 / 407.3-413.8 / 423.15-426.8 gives 0.10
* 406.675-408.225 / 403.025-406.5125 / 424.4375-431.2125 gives 0.01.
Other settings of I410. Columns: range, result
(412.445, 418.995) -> 20.5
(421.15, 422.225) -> 20.3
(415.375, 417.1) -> 19.7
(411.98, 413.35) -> 21.3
